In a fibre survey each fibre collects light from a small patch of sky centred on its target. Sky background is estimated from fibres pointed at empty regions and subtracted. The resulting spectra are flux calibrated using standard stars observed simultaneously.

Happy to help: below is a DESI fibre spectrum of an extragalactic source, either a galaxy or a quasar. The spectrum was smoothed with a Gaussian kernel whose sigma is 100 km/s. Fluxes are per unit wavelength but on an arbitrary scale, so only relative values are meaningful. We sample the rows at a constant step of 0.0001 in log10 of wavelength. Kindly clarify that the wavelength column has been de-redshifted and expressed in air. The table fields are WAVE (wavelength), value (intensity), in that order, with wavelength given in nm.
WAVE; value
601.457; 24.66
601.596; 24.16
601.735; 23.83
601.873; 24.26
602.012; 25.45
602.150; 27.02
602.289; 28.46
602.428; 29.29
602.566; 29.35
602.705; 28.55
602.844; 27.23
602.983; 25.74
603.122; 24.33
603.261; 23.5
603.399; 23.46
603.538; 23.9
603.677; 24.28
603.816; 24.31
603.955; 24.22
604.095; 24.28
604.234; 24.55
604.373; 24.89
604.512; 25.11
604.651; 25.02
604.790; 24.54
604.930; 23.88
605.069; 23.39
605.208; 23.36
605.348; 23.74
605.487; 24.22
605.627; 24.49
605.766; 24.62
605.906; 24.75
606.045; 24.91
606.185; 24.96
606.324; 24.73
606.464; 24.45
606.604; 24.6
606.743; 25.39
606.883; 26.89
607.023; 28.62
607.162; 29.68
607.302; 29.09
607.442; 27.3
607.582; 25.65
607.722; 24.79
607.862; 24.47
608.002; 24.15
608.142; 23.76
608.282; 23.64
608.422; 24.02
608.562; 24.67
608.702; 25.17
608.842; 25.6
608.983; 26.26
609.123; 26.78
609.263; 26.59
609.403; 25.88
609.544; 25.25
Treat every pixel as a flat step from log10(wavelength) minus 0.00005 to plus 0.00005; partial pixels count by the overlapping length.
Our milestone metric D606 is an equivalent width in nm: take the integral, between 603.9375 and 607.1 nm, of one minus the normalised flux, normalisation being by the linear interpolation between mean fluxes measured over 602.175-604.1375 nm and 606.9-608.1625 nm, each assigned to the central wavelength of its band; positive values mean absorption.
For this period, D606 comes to 0.17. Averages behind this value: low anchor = 25.8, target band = 24.8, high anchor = 26.5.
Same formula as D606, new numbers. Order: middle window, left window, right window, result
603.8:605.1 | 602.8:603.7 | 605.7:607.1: 0.024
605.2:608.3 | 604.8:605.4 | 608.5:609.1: -0.113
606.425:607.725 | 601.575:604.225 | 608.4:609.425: -0.058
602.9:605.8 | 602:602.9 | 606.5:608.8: 0.312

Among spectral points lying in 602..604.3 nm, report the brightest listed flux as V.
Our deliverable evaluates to 29.35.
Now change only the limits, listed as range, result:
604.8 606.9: 26.89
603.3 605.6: 25.11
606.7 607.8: 29.68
